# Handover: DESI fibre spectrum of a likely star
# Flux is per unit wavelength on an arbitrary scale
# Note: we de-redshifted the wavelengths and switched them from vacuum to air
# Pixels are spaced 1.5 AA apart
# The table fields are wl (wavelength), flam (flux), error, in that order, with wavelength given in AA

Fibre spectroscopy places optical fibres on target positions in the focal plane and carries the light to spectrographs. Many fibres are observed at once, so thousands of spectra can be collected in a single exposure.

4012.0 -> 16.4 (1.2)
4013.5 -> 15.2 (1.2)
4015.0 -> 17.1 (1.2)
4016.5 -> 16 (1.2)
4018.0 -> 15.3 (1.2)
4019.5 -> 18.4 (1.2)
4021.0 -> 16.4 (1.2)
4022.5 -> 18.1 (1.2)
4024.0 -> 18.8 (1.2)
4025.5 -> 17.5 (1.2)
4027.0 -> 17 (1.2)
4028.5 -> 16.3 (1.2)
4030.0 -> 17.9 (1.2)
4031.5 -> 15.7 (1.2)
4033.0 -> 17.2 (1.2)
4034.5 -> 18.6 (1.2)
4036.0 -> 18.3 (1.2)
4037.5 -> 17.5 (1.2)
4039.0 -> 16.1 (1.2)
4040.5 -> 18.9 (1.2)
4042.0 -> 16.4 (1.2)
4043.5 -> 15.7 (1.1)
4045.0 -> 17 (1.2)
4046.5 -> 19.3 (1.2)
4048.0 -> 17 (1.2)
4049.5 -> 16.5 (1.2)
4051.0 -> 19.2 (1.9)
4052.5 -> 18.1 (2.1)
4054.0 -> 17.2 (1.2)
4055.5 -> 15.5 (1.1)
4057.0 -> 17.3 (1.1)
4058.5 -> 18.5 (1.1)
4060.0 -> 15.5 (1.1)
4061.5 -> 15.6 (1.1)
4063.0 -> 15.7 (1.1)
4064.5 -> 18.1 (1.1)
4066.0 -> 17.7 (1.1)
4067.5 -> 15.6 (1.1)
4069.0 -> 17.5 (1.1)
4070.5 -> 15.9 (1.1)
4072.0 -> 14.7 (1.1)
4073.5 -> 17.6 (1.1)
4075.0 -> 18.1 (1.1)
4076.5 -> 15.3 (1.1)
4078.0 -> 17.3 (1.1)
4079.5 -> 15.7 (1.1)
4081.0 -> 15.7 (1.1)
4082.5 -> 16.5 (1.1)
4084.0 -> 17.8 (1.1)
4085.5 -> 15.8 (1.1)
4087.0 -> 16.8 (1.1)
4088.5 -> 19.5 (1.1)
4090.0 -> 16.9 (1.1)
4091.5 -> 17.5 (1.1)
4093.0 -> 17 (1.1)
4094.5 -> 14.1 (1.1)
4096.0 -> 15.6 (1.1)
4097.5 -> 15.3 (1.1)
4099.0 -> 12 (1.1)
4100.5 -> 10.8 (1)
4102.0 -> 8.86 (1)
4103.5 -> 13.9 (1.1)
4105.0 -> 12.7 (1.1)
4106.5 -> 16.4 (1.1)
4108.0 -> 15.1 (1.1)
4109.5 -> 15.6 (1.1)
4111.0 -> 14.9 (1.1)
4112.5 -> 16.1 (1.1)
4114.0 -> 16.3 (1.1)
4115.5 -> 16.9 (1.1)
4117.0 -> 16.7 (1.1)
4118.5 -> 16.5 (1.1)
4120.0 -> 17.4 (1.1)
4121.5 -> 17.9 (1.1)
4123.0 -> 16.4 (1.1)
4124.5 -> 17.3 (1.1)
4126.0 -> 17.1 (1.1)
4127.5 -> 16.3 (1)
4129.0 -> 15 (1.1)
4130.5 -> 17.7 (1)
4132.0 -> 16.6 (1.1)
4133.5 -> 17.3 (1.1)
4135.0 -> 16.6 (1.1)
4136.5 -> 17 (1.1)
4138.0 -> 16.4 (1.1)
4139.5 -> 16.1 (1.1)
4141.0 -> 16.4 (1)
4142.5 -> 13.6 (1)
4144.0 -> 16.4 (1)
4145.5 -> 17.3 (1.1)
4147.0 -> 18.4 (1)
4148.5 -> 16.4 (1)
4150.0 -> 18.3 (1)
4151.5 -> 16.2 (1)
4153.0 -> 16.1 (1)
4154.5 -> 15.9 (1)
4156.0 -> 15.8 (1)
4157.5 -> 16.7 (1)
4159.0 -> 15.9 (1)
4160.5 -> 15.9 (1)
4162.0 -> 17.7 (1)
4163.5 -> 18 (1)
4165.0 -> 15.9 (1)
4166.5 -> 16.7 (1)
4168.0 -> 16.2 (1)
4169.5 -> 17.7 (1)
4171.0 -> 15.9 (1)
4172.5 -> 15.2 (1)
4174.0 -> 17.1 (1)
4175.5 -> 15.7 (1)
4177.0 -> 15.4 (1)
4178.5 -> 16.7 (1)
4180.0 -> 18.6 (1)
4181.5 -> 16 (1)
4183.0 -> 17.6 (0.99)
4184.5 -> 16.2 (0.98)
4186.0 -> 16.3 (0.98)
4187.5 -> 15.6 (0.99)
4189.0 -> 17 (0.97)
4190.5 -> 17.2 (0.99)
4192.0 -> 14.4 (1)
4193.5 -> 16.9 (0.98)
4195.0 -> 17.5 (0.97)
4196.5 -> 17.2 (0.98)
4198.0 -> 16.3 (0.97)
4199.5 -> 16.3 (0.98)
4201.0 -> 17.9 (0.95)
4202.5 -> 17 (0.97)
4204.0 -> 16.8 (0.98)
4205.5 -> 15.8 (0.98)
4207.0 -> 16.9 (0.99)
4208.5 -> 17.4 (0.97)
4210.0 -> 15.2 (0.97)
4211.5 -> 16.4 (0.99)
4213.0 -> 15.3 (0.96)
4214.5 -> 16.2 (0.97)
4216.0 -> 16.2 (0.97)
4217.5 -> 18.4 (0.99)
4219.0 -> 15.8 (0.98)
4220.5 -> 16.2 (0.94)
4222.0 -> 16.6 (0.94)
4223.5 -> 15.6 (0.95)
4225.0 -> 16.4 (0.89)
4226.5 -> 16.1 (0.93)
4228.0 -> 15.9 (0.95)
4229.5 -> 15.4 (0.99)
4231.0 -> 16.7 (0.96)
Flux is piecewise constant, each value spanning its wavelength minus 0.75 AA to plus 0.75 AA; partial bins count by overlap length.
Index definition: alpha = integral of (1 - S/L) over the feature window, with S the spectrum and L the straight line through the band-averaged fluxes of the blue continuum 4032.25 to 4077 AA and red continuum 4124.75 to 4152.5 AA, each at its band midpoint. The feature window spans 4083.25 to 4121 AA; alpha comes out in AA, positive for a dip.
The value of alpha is 3.0 AA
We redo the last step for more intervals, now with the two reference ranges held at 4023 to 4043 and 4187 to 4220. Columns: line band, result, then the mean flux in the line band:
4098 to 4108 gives 2.54 AA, 12.7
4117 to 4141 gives 0.21 AA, 16.8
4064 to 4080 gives 0.48 AA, 16.7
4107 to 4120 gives 0.68 AA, 16.1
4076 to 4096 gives 0.63 AA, 16.6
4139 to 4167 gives 0.46 AA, 16.5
